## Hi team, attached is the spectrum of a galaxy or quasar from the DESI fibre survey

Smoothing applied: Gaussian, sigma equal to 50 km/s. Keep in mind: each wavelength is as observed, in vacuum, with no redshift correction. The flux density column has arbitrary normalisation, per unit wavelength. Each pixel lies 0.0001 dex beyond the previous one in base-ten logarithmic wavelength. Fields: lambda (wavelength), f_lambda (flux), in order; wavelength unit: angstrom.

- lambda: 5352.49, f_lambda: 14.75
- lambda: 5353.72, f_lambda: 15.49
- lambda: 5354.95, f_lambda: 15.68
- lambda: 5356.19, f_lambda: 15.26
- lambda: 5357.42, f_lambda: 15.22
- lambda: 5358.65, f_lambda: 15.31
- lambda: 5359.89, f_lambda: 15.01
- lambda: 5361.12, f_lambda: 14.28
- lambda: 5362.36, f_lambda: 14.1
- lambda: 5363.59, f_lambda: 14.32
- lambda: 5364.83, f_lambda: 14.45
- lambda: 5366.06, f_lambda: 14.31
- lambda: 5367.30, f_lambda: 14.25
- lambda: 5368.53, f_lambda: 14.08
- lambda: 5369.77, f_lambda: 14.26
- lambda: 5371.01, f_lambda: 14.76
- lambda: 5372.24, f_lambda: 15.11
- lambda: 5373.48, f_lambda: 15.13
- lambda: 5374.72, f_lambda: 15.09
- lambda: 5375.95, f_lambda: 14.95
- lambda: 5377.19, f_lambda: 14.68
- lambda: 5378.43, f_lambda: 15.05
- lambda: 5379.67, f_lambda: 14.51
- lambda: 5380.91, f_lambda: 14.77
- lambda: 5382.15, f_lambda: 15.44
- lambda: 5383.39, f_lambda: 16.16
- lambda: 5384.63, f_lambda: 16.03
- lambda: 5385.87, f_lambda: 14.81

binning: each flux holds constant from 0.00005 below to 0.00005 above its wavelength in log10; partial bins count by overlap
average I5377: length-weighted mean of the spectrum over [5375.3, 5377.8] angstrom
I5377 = 14.9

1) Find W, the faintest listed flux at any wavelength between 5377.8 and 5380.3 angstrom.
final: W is 14.51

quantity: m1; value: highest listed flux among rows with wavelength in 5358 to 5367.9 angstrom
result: 15.31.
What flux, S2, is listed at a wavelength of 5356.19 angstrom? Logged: 15.26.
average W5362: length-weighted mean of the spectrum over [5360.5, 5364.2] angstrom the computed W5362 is 14.2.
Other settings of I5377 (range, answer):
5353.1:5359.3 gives 15.4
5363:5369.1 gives 14.3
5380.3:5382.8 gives 15.1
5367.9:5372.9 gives 14.6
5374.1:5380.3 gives 14.9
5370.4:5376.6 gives 15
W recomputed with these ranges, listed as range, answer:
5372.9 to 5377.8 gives 14.68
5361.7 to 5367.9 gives 14.1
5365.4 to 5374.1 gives 14.08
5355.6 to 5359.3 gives 15.22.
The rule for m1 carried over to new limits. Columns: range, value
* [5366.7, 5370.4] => 14.26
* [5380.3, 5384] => 16.16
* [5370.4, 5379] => 15.13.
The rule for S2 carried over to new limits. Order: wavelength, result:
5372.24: 15.11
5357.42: 15.22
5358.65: 15.31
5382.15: 15.44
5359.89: 15.01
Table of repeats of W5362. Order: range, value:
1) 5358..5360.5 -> 15.1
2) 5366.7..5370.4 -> 14.2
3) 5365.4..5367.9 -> 14.3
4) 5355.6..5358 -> 15.3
